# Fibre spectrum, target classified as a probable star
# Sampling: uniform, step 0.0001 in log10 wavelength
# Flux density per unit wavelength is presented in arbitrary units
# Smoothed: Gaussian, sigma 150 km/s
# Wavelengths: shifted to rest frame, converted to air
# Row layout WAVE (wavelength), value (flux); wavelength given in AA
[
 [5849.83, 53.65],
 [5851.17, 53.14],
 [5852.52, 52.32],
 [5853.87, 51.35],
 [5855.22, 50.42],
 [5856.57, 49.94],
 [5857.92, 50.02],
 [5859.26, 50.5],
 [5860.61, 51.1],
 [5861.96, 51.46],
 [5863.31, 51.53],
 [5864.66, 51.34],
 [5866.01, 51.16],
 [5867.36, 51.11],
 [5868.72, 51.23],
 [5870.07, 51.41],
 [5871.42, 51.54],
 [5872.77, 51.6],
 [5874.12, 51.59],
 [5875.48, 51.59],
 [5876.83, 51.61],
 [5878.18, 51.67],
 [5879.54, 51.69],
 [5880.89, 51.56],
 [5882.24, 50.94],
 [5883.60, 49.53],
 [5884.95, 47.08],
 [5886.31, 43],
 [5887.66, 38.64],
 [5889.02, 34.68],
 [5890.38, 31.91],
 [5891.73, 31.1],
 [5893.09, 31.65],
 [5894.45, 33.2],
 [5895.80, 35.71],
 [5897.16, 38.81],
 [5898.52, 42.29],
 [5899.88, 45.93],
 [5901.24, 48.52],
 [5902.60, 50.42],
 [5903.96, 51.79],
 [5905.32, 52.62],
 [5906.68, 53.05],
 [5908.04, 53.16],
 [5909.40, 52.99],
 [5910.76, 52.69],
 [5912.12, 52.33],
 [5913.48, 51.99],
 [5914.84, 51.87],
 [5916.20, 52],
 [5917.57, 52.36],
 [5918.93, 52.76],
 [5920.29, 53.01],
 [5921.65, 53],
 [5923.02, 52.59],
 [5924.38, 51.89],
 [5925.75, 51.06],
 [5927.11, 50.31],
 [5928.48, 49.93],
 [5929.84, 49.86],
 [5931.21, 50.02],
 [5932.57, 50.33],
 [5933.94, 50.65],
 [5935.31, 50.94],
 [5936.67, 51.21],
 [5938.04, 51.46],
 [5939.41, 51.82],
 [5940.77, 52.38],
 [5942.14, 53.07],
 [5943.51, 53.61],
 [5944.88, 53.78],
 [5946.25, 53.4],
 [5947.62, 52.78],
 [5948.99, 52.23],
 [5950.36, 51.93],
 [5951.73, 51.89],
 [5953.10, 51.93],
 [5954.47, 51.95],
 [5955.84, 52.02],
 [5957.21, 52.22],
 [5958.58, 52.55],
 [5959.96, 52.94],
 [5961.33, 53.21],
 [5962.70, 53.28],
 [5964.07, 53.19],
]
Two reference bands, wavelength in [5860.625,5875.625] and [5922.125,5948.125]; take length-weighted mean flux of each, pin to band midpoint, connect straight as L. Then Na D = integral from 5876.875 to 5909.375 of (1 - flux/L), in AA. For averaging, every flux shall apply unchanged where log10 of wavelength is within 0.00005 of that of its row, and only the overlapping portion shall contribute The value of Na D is 4.32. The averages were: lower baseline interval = 51.4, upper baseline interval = 51.6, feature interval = 44.6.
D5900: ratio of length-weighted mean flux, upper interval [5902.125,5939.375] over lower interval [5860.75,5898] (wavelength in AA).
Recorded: 1.1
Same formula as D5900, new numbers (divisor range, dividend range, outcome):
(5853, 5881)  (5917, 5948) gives 1.01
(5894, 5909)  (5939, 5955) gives 1.14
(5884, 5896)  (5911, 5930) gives 1.41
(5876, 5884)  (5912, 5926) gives 1.02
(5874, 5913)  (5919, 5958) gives 1.13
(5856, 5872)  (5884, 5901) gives 0.75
